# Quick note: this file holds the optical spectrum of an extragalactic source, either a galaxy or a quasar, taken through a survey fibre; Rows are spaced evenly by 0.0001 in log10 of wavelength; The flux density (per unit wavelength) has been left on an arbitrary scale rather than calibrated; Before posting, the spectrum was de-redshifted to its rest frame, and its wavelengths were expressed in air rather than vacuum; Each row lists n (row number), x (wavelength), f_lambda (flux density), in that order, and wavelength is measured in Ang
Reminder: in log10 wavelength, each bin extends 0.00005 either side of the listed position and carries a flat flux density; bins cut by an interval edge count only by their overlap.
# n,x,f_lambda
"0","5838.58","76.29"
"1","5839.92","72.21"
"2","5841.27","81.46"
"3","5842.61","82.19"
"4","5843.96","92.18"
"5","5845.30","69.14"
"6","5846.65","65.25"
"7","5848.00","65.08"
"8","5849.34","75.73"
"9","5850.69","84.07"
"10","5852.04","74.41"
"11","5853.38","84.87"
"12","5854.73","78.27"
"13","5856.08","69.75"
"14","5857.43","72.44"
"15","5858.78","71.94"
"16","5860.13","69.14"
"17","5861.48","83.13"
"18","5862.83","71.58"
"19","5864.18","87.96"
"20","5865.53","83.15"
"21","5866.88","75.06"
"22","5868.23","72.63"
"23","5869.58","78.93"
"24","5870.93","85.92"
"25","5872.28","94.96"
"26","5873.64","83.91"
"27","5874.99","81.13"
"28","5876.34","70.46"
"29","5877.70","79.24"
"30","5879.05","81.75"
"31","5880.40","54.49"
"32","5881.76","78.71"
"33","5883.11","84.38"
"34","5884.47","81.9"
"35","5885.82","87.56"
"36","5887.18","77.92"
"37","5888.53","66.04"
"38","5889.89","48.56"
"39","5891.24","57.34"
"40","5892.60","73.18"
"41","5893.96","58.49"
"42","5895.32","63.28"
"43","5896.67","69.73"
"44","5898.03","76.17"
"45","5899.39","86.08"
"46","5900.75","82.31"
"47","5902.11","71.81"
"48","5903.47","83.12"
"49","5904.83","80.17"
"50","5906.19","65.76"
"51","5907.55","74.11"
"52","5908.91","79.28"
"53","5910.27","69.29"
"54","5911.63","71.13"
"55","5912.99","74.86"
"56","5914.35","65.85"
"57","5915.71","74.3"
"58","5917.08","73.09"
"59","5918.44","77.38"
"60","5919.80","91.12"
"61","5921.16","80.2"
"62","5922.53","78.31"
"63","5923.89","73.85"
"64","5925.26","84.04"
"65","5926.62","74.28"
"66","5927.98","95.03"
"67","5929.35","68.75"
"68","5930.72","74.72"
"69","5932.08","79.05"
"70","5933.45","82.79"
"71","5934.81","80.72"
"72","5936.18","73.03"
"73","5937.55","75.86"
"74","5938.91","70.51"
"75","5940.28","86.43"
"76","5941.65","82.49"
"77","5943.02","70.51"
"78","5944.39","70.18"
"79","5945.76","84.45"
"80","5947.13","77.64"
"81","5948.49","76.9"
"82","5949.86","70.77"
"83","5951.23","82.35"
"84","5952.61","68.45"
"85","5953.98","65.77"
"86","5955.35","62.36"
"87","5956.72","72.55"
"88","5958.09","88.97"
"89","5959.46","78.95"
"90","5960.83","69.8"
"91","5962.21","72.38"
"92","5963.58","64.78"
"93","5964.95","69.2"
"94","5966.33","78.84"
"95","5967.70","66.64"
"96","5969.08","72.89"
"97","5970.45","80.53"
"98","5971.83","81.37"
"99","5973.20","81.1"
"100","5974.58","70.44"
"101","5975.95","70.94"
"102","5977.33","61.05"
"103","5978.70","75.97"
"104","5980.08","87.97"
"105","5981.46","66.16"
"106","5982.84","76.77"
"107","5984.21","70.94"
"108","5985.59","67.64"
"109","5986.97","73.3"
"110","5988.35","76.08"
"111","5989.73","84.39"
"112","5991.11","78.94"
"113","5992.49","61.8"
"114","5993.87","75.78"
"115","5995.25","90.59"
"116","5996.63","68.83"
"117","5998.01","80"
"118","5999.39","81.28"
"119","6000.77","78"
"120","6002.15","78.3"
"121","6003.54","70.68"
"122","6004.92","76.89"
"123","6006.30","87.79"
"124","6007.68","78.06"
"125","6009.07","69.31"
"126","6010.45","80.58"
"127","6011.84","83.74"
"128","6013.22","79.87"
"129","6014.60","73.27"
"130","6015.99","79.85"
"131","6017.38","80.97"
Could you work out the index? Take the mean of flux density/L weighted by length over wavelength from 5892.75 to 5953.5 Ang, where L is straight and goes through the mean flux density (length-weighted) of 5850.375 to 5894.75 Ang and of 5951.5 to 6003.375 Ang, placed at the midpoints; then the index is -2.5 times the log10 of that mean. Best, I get -0.01 mag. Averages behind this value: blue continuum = 75.7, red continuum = 74.3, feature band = 76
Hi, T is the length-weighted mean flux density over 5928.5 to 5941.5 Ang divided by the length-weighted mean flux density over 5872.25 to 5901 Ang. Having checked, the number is 1.0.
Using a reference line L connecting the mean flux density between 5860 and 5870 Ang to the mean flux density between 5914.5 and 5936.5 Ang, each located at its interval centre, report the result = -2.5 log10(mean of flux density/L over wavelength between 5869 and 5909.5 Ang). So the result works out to 0.04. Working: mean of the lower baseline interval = 78.2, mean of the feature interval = 75.2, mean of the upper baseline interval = 78.6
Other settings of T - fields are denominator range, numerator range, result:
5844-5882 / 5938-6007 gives 0.98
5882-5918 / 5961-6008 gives 1.03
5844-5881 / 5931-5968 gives 0.98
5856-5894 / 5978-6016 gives 1.02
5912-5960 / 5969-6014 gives 1.00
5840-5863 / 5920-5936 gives 1.05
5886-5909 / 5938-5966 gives 1.04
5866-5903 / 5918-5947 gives 1.05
